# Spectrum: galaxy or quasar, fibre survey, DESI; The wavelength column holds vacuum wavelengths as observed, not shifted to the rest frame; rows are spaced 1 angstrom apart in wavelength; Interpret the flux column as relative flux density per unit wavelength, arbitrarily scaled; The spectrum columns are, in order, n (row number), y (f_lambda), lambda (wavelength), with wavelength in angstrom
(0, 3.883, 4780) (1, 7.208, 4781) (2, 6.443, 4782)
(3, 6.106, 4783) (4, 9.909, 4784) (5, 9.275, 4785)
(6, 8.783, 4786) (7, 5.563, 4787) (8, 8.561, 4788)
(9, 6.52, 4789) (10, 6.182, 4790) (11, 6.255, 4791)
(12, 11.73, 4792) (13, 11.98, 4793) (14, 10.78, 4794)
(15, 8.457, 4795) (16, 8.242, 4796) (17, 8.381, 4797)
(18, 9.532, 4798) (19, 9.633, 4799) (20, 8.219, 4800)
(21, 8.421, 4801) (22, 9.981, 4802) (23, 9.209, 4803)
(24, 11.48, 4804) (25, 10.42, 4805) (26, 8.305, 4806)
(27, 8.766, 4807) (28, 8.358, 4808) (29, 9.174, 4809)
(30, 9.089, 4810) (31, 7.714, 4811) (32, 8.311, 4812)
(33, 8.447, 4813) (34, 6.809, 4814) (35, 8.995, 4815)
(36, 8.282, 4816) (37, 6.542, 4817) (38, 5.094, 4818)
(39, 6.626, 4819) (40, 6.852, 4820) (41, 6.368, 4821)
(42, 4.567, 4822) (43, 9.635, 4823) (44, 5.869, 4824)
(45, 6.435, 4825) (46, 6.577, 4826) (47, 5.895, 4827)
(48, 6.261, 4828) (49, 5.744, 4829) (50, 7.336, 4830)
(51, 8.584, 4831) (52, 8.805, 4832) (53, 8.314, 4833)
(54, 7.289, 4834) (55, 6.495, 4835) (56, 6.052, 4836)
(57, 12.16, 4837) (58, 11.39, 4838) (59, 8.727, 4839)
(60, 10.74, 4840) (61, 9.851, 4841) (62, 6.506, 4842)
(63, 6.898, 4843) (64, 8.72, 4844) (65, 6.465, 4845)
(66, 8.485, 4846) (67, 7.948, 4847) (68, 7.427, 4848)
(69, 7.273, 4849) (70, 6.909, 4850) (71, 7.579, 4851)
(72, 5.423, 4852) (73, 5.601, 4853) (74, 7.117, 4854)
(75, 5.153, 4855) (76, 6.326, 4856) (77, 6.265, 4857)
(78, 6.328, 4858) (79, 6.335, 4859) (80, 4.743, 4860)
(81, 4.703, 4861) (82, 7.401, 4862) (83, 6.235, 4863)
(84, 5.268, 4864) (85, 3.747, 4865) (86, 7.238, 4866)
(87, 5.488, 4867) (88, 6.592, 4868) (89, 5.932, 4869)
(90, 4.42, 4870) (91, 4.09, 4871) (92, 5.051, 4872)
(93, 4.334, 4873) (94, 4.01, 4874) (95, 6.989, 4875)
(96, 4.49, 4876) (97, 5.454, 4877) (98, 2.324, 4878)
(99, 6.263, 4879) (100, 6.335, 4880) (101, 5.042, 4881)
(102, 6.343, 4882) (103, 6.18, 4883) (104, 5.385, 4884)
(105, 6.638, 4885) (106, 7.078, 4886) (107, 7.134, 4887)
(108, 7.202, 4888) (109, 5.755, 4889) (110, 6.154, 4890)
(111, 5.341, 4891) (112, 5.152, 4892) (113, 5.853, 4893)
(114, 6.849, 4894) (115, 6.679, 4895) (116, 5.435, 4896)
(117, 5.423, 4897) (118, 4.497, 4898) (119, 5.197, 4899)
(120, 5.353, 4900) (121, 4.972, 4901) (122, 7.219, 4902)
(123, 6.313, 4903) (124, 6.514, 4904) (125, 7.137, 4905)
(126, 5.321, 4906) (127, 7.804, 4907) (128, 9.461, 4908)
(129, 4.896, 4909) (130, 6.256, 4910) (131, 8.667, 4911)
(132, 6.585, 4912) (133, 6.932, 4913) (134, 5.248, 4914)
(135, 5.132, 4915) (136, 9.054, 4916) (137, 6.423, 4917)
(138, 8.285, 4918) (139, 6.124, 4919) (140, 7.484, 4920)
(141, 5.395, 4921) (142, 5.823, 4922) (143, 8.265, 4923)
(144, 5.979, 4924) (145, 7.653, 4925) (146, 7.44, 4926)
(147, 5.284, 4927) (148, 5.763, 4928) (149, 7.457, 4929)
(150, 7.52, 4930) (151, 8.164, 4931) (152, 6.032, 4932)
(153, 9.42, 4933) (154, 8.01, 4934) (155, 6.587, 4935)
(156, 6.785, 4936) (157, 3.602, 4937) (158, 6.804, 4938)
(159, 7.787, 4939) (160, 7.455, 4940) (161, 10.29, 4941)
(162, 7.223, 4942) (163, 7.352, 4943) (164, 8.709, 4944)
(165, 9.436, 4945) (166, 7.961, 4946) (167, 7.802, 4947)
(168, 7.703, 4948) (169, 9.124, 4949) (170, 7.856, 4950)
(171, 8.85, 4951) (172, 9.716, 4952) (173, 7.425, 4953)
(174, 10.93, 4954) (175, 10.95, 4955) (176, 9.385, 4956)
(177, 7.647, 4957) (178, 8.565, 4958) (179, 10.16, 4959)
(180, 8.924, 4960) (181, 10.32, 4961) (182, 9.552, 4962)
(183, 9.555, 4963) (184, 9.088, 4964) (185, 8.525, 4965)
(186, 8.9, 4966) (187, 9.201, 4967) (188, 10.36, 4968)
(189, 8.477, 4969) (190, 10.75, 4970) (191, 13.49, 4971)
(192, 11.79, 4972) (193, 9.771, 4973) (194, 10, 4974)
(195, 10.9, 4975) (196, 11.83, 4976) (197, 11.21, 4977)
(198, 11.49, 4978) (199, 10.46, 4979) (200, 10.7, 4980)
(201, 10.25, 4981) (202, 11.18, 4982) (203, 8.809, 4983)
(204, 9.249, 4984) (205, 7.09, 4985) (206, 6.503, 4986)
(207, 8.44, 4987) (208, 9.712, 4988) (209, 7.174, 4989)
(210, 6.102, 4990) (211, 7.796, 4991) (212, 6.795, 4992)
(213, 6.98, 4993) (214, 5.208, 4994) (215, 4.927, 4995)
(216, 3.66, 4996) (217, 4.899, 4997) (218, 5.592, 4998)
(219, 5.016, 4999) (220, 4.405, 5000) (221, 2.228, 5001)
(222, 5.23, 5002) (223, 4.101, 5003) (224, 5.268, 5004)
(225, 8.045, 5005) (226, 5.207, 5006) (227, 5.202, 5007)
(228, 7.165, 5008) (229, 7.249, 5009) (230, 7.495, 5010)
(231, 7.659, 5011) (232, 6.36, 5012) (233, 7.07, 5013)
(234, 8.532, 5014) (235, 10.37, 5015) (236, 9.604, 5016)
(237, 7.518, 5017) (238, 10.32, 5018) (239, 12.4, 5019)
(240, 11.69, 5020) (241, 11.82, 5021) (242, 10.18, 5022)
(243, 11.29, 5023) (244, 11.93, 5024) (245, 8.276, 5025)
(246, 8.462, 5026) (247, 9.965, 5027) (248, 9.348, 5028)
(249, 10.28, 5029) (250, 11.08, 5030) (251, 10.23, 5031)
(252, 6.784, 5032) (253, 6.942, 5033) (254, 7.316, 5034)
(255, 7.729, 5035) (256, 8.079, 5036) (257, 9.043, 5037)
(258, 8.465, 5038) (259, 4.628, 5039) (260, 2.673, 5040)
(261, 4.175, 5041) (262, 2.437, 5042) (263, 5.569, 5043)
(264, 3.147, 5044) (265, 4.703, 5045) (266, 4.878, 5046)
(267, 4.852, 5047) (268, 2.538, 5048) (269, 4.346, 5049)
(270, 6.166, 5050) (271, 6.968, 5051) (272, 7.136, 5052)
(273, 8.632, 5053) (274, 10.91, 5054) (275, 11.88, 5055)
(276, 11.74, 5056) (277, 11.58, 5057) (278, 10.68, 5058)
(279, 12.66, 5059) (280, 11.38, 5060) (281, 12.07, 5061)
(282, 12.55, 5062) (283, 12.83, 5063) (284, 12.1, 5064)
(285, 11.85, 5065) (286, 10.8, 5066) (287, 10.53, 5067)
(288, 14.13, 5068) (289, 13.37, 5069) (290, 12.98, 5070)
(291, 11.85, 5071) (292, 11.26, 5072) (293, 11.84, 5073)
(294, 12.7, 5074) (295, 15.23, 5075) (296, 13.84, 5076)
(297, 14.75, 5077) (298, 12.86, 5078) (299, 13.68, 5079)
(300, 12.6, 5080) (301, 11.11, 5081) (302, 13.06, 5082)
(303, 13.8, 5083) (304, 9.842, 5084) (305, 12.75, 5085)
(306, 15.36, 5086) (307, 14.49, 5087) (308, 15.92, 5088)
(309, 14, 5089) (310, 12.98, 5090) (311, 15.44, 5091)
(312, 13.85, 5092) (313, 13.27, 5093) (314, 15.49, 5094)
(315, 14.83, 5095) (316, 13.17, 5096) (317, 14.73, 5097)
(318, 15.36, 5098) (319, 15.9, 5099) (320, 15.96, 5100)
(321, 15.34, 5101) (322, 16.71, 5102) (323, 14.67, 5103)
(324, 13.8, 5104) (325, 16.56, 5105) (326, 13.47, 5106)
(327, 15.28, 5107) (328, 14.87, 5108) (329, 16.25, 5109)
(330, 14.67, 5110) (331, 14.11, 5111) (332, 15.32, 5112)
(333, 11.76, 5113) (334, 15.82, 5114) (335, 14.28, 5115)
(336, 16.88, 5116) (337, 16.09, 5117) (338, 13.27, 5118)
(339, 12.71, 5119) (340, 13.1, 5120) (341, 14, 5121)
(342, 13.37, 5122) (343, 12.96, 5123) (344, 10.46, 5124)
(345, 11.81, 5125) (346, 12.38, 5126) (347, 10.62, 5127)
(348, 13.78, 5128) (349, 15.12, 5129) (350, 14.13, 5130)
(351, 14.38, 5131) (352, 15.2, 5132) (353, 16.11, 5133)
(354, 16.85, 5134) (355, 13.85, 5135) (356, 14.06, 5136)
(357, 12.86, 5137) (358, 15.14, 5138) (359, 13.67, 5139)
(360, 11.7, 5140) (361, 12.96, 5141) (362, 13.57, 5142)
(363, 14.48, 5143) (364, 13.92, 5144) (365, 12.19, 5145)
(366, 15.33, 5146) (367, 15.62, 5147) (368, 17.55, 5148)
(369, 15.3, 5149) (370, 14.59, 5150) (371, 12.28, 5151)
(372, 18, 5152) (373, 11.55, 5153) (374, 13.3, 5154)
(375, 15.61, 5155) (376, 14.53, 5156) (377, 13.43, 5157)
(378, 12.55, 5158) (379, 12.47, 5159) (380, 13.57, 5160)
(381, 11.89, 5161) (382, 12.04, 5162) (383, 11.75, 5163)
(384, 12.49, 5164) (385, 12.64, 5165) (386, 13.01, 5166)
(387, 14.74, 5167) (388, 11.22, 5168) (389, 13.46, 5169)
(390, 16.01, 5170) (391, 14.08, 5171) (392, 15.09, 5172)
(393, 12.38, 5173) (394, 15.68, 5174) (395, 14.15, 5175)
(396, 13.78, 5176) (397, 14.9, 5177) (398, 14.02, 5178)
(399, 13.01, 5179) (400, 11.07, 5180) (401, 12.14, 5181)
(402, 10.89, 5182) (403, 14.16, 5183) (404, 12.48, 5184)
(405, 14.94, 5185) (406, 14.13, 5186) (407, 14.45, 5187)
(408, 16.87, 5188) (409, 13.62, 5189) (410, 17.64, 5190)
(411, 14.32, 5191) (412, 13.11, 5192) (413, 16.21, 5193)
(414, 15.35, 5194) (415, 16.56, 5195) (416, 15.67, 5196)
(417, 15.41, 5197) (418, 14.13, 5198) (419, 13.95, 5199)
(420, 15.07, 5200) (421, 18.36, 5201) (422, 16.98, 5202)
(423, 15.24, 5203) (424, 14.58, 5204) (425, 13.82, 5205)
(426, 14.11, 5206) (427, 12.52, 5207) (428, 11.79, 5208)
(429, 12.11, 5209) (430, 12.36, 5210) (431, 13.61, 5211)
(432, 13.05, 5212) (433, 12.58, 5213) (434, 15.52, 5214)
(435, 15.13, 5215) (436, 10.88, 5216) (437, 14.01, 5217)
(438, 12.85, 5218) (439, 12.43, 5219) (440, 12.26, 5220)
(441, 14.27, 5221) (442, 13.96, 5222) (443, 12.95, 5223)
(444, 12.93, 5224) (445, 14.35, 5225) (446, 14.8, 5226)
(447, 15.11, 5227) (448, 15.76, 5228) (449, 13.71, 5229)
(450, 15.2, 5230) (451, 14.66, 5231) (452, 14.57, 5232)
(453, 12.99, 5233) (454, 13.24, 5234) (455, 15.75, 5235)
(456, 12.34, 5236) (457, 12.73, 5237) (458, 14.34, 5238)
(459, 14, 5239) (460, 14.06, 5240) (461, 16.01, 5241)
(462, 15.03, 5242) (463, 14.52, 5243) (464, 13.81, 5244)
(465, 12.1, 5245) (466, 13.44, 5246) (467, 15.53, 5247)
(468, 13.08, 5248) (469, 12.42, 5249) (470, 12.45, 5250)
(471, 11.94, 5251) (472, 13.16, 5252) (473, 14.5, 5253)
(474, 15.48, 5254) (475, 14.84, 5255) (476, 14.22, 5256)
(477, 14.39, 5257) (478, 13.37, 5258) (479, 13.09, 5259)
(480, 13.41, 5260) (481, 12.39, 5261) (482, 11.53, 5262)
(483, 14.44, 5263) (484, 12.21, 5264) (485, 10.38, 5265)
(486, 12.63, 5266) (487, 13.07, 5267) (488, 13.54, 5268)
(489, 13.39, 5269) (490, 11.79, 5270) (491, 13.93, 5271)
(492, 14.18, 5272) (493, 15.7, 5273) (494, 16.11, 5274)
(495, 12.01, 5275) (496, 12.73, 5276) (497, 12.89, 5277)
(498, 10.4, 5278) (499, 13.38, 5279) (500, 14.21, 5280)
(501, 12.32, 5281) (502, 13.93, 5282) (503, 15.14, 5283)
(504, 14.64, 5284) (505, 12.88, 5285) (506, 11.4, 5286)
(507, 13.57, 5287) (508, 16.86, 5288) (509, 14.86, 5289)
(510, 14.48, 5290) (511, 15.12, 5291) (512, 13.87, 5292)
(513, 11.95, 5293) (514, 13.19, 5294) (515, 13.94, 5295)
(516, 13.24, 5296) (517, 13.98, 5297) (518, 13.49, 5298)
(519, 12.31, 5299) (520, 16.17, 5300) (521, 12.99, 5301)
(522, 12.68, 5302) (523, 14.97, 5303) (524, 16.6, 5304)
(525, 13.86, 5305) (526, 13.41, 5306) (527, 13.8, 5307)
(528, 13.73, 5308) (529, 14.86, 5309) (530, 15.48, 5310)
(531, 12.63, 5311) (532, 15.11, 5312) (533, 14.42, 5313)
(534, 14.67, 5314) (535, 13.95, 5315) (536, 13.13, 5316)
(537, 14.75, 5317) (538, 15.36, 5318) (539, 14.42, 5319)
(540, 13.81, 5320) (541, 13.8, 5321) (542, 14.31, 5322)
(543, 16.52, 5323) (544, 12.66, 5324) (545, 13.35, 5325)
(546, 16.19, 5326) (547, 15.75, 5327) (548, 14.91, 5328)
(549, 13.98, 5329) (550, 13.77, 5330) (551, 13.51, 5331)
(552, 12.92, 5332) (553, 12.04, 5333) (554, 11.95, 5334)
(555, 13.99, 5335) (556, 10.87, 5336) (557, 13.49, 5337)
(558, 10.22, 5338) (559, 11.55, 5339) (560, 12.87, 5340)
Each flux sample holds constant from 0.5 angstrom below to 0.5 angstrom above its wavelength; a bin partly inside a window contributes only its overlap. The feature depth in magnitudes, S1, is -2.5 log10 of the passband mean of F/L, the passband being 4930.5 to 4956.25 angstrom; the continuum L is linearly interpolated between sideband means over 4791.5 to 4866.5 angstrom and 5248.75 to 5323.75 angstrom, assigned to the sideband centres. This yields 0.140 mag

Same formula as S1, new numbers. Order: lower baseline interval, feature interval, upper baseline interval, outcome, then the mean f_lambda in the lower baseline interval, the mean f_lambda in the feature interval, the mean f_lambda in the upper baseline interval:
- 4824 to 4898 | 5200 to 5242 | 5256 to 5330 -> -0.11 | 6.48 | 14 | 13.8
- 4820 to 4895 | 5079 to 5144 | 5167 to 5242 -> -0.17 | 6.53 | 14.1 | 14.1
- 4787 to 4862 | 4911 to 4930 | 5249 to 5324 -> 0.31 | 7.78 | 6.76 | 13.7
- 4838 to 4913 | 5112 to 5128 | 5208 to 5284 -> -0.20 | 6.3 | 13.4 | 13.6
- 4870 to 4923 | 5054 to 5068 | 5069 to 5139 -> 0.05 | 6.06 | 11.8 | 14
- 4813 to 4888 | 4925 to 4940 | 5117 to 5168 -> 0.23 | 6.64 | 6.95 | 13.7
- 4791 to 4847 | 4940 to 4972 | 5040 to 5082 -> 0.01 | 8.23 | 9.18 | 9.98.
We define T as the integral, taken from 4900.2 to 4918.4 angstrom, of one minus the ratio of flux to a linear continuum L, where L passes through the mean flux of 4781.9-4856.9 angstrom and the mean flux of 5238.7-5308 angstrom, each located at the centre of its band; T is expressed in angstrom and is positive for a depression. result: 4.6 angstrom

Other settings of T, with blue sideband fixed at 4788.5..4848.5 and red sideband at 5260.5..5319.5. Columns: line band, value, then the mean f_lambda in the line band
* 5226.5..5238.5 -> -1.1 angstrom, 14.2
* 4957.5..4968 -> 0.5 angstrom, 9.33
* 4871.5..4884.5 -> 5.3 angstrom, 5.25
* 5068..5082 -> -2.3 angstrom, 13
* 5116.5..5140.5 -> -3.8 angstrom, 13.7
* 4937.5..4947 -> 1.5 angstrom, 8.1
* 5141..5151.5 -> -2.1 angstrom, 14.4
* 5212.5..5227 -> -0.8 angstrom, 13.6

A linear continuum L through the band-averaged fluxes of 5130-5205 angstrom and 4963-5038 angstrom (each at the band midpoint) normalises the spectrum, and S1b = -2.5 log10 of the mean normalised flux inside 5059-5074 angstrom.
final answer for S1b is -0.14 mag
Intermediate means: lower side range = 8.44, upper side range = 14.2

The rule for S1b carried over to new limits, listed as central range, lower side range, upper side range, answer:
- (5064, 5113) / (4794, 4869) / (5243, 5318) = -0.24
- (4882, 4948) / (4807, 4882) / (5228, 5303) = 0.18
